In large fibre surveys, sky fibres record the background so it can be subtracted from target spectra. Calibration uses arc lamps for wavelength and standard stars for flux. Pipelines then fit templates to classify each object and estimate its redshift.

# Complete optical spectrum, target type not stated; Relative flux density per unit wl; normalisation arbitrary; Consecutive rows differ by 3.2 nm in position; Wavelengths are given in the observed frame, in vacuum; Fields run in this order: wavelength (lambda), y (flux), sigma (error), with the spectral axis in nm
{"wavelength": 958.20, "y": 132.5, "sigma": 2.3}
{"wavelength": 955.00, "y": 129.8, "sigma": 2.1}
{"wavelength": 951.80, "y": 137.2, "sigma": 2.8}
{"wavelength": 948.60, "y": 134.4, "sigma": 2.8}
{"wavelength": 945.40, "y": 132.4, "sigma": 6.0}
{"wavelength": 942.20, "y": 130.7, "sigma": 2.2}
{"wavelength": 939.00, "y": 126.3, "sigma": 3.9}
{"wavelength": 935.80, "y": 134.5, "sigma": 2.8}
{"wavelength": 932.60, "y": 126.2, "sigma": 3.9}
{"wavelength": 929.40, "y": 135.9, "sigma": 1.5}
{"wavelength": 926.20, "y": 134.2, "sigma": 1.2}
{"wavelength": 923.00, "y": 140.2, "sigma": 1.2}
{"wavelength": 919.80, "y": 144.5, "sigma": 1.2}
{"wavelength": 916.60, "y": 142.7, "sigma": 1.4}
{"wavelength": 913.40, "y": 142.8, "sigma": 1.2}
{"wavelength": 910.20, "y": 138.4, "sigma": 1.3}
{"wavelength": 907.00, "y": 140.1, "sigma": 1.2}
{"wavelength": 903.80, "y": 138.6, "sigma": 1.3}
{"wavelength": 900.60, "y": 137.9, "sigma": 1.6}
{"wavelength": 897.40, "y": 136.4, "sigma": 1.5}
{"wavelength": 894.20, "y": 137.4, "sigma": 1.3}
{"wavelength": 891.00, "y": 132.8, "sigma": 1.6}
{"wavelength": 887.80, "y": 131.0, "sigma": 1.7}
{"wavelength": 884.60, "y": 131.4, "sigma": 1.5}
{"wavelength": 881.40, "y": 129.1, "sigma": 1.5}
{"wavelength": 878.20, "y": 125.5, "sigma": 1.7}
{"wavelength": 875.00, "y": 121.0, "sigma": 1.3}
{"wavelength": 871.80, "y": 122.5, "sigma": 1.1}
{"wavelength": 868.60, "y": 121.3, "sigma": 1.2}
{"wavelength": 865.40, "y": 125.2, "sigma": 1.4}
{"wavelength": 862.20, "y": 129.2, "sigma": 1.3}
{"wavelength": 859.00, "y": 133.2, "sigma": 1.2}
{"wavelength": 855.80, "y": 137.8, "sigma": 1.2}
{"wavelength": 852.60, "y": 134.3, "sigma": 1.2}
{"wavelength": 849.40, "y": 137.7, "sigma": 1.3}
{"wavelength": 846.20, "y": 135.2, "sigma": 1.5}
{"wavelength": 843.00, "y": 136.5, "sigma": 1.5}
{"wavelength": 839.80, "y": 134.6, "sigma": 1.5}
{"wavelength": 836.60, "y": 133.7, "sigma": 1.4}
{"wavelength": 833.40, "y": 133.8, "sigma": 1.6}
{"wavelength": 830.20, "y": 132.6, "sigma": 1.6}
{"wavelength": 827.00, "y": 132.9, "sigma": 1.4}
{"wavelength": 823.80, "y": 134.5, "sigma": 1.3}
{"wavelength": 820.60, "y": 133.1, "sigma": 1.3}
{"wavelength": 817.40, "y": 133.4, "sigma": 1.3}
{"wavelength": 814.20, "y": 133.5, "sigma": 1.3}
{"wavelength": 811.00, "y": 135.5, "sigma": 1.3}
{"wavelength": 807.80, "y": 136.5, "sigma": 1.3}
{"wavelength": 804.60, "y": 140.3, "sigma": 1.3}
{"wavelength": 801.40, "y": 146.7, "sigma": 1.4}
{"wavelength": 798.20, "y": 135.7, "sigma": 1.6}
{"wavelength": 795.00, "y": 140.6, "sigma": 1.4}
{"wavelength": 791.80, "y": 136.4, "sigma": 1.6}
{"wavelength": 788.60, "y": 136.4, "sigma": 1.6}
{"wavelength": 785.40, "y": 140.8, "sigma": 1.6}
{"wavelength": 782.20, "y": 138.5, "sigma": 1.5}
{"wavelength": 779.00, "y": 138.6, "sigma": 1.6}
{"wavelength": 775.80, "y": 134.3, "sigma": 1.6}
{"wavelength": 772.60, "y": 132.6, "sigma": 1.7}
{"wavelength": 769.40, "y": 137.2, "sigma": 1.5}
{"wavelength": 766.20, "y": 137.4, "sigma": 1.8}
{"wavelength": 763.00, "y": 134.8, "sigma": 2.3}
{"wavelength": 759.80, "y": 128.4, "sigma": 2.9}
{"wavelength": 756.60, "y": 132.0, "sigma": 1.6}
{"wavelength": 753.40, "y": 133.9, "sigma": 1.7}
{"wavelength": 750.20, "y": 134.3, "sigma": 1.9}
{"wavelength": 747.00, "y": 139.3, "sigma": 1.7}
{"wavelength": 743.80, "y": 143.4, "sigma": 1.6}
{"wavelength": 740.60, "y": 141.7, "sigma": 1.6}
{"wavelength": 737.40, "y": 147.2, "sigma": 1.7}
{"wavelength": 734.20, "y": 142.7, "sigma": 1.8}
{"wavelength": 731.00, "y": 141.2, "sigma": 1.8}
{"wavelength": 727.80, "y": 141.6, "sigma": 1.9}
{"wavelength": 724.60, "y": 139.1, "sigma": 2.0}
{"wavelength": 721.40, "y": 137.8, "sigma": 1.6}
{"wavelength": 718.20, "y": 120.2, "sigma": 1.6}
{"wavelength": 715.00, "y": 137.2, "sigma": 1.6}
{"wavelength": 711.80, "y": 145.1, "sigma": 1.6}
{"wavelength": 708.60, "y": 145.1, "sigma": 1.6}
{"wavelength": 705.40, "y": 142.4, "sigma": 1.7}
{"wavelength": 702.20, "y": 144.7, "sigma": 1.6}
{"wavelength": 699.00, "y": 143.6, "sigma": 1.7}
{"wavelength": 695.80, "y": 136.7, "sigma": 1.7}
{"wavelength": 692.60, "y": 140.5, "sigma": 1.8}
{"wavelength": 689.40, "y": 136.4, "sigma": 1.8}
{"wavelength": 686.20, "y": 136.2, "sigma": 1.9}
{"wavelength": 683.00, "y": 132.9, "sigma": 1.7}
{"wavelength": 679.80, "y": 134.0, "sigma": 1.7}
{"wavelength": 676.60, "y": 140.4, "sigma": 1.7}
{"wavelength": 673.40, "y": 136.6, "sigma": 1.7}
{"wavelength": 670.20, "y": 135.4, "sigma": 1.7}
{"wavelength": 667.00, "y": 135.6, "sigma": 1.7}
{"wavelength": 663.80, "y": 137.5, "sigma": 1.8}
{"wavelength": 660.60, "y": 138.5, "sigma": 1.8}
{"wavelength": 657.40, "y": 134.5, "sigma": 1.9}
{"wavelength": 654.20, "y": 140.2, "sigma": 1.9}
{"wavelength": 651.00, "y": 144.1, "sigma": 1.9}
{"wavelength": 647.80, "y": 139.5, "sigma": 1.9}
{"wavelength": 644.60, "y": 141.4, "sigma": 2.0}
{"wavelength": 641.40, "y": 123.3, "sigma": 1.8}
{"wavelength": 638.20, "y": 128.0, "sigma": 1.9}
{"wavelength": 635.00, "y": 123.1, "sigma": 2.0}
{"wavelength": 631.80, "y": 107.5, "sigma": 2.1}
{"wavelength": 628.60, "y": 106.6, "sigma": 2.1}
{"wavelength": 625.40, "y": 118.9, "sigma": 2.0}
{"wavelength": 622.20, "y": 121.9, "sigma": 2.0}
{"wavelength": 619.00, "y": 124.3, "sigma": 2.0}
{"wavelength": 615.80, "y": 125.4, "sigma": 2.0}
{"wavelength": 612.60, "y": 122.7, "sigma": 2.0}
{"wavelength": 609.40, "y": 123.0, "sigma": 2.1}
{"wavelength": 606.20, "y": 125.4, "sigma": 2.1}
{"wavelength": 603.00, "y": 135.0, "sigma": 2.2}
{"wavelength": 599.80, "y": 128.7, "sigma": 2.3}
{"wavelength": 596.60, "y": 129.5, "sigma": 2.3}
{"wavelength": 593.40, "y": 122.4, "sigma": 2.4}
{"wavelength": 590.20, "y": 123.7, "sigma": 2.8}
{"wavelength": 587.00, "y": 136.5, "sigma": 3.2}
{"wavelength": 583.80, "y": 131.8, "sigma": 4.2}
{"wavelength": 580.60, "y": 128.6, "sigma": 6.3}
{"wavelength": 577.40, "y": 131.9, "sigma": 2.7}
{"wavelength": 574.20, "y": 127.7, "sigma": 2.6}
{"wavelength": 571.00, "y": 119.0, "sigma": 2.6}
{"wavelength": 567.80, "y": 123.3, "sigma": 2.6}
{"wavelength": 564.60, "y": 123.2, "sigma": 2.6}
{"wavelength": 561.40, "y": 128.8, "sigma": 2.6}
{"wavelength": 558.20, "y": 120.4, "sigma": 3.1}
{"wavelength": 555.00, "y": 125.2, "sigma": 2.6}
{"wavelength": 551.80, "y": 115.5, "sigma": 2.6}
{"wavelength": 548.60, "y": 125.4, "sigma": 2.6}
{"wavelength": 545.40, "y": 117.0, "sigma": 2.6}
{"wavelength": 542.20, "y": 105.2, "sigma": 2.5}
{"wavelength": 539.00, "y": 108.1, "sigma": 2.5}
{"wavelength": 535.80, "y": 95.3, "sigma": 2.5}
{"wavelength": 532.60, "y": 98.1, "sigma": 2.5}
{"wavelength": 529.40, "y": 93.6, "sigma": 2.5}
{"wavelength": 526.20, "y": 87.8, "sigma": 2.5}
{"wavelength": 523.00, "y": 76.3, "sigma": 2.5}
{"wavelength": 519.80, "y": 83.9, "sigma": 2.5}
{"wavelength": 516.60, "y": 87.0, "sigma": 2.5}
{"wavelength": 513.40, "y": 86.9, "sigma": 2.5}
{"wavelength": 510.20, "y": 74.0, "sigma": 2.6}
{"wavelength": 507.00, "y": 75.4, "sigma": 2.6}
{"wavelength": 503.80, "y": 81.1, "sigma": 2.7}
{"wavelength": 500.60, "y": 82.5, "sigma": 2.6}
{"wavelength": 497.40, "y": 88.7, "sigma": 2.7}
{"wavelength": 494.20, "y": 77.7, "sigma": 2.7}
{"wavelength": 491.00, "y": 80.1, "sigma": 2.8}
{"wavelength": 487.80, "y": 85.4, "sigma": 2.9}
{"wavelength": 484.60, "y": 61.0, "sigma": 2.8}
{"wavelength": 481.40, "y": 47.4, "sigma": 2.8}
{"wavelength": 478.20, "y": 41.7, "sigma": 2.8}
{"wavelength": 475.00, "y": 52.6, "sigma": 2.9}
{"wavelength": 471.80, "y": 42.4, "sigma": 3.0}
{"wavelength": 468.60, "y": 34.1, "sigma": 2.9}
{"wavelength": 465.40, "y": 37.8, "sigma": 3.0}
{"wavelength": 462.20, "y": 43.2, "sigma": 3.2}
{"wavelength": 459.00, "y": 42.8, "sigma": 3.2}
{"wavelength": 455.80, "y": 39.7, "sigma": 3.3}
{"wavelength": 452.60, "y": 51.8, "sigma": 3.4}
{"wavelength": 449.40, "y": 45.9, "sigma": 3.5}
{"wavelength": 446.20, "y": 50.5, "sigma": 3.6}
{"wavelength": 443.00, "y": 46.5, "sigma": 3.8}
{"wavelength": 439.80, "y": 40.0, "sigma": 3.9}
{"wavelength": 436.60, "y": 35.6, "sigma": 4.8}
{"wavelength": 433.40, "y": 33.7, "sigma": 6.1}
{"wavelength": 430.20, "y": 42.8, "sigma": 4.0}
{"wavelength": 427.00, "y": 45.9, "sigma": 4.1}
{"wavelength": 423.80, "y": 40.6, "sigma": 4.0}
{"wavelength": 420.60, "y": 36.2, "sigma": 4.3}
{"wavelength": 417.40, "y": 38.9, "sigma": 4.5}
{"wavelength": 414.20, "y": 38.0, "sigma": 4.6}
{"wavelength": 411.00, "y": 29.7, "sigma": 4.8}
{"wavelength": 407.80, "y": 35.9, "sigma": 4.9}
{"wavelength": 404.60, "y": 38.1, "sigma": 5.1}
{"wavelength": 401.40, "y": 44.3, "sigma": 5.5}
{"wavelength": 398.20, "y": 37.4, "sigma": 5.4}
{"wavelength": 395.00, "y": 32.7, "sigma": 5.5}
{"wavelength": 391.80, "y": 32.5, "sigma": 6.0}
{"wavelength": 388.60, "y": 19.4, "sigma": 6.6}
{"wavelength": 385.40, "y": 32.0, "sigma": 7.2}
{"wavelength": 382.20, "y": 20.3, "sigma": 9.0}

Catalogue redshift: 0.22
